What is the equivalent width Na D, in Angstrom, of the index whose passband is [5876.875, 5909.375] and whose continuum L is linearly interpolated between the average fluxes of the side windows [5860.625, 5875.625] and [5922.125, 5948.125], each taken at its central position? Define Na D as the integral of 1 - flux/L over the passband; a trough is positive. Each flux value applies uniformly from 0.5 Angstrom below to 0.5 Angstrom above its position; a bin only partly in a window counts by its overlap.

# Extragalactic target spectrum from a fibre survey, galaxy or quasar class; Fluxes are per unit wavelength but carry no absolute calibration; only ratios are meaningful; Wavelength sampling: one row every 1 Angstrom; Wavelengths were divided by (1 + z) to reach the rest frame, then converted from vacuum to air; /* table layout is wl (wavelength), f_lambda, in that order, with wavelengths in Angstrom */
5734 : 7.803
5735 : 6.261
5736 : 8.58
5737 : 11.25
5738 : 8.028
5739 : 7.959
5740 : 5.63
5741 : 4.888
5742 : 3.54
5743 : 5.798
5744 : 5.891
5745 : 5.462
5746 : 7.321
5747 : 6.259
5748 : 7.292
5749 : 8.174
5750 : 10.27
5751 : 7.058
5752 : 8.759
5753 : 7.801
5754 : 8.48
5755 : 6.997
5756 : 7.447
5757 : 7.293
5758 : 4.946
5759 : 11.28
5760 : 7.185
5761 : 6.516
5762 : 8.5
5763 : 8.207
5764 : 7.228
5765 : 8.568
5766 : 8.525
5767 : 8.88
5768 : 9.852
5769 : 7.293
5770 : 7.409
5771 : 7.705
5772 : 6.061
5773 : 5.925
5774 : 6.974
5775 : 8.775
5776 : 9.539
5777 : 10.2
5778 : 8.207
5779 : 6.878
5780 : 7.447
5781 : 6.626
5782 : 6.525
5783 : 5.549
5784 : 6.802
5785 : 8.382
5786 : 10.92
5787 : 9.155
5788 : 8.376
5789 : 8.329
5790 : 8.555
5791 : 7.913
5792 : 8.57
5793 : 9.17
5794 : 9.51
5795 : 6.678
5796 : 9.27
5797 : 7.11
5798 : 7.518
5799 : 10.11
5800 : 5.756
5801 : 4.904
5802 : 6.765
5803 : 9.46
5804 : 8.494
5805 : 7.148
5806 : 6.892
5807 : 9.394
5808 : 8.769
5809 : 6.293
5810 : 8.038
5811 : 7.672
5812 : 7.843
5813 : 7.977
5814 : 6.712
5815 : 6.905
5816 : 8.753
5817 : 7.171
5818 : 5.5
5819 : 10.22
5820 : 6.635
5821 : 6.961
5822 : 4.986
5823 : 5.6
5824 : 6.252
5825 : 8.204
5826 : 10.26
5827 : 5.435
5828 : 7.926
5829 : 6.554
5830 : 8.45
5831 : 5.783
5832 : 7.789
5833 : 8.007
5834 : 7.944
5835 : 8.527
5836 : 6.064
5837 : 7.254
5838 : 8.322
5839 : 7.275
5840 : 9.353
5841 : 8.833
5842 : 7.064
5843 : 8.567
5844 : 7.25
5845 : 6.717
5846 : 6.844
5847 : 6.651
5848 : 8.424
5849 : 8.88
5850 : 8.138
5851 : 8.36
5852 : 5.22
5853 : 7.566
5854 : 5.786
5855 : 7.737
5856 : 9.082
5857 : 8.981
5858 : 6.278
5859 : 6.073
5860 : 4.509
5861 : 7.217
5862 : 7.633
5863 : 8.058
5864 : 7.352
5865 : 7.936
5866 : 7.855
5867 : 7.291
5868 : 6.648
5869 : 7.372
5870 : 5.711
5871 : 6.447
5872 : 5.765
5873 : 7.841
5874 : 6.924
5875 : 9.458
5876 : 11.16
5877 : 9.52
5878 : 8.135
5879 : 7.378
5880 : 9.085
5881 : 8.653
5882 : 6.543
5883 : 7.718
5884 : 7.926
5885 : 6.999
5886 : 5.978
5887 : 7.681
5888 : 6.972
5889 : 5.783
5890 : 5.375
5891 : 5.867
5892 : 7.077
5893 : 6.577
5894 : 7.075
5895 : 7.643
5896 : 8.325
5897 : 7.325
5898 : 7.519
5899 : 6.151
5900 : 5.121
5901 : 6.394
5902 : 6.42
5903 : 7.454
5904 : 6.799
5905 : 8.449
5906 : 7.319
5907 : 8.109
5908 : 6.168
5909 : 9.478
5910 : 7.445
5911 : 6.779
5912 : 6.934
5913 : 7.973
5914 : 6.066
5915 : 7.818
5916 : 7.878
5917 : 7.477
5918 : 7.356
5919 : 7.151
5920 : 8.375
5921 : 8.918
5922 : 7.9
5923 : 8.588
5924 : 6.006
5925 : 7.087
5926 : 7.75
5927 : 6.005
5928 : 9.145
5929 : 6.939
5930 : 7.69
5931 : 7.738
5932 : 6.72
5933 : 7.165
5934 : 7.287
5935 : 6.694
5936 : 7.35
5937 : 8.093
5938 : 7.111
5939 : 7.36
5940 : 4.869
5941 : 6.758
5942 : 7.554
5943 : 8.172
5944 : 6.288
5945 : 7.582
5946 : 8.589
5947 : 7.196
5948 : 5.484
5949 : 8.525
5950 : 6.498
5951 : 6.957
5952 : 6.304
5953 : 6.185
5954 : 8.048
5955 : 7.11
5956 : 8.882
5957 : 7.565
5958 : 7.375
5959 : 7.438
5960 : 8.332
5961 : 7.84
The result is 0.4 Angstrom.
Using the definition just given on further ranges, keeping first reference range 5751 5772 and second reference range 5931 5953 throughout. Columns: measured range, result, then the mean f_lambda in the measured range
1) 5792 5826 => 0.3 Angstrom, 7.59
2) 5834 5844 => -0.5 Angstrom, 7.89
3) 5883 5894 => 0.9 Angstrom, 6.69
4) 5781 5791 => -0.3 Angstrom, 7.99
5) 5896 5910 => 0.1 Angstrom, 7.19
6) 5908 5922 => -0.8 Angstrom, 7.62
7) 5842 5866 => 0.3 Angstrom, 7.36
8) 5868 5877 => -0.3 Angstrom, 7.64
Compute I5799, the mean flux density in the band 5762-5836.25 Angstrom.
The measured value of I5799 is 7.72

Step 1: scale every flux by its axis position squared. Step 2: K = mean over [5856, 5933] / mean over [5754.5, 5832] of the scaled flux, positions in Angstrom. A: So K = 0.99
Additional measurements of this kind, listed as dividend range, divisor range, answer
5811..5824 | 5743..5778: 0.93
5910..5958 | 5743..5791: 1.00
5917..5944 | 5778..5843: 1.00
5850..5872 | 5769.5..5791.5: 0.93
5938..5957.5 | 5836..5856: 0.98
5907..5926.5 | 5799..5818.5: 1.05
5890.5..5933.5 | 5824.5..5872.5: 1.01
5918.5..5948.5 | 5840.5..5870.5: 1.02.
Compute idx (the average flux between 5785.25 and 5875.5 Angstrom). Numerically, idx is 7.58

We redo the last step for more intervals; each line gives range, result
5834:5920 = 7.38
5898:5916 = 7.14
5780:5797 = 8.09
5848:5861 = 7.26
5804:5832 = 7.37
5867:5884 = 7.76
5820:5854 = 7.4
